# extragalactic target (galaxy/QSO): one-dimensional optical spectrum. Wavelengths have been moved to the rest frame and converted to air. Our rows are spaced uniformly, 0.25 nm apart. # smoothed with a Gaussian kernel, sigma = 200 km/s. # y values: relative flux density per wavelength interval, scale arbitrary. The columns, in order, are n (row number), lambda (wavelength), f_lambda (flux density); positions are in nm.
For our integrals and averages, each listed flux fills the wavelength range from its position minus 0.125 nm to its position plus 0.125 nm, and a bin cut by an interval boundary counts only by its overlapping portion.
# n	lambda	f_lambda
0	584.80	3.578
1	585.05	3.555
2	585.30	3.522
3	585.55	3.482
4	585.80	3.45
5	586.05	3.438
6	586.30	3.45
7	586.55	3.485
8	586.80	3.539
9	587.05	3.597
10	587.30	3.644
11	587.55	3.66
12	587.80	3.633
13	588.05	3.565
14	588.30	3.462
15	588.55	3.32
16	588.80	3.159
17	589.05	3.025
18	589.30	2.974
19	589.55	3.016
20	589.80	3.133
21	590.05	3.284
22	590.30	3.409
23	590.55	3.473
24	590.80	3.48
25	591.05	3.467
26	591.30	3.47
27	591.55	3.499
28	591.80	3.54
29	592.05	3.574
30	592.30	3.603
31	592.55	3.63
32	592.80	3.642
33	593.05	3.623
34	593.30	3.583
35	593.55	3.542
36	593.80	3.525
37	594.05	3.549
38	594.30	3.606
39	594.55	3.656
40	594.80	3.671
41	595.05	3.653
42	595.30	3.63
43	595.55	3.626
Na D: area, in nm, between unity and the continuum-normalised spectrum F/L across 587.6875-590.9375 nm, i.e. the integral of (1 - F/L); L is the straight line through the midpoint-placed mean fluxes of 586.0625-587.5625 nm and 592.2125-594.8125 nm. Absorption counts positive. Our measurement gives 0.24 nm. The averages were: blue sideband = 3.55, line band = 3.3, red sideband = 3.6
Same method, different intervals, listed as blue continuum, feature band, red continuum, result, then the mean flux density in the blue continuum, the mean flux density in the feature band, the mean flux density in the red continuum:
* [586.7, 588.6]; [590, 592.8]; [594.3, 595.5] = 0.078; 3.56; 3.51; 3.65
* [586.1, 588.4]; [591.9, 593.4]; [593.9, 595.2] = 0.000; 3.56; 3.61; 3.63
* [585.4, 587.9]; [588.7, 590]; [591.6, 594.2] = 0.176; 3.54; 3.07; 3.58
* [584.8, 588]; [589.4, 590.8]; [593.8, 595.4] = 0.117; 3.54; 3.28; 3.62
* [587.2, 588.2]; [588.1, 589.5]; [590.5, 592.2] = 0.151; 3.62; 3.2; 3.5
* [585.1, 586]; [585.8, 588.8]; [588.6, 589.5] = -0.212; 3.49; 3.51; 3.07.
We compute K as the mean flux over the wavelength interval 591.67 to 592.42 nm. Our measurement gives 3.57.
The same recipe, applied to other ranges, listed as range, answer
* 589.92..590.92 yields 3.41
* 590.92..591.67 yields 3.48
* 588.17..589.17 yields 3.24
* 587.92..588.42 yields 3.52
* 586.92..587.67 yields 3.63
